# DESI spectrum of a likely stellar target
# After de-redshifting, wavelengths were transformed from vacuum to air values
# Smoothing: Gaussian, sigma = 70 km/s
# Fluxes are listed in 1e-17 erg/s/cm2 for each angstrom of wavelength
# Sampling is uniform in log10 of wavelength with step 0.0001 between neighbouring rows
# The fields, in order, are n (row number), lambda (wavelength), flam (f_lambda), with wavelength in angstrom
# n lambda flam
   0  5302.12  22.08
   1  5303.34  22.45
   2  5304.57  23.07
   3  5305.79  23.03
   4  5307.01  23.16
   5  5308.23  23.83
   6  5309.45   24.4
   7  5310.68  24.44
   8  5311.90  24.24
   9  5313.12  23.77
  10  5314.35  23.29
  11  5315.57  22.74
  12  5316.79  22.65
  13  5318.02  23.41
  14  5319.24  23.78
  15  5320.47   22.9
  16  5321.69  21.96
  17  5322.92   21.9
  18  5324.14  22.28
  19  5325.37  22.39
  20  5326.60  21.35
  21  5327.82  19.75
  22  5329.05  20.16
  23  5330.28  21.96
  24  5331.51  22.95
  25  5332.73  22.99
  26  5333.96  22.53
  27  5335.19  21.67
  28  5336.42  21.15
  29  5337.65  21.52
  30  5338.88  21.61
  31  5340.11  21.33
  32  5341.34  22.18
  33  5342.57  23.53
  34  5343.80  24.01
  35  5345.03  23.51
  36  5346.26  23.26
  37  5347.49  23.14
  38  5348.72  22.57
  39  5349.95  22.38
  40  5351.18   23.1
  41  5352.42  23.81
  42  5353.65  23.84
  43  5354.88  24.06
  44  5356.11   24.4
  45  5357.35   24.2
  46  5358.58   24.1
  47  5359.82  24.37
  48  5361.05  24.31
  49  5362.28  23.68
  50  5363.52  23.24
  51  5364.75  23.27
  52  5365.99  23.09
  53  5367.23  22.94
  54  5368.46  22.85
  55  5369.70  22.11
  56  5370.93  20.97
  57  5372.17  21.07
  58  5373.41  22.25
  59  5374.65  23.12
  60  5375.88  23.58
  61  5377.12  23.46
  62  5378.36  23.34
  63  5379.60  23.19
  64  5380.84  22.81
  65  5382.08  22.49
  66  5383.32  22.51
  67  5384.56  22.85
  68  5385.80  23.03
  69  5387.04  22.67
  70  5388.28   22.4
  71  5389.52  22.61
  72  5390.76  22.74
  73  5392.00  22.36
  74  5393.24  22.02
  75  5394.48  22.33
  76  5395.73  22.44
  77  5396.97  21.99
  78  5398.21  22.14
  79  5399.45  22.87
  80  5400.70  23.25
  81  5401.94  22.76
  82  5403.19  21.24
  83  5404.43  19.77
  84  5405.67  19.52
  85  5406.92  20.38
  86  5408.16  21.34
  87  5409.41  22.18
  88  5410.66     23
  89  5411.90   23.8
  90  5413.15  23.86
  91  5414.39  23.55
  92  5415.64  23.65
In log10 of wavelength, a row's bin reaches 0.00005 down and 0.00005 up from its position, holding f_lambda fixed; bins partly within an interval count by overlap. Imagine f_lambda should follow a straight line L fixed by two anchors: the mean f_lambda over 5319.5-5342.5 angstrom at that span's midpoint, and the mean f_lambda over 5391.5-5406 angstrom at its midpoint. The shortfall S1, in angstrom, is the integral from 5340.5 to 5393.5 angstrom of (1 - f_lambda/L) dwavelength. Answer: -2.8 angstrom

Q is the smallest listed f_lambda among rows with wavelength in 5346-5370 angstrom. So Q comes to 22.11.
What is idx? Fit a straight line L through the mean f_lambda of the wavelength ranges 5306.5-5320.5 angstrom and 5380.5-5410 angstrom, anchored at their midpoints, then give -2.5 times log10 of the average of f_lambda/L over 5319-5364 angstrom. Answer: 0.02 mag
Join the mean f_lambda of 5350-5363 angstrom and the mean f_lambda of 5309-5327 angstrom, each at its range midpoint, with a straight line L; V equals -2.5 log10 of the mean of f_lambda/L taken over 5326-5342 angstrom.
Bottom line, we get 0.09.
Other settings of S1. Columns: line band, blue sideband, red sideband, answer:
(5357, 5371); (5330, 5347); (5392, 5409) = -0.7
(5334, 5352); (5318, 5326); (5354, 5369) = 0.5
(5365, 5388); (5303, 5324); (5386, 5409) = -0.4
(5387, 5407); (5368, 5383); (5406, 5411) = -0.1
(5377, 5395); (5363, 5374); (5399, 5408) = -0.7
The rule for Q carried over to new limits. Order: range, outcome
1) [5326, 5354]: 19.75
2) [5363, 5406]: 19.52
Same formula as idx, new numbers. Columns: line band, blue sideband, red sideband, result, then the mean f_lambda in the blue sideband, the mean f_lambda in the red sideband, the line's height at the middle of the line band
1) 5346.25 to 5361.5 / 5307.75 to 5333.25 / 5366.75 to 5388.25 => -0.046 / 22.7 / 22.7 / 22.7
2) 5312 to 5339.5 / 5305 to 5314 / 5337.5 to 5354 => 0.054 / 23.8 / 22.9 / 23.4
